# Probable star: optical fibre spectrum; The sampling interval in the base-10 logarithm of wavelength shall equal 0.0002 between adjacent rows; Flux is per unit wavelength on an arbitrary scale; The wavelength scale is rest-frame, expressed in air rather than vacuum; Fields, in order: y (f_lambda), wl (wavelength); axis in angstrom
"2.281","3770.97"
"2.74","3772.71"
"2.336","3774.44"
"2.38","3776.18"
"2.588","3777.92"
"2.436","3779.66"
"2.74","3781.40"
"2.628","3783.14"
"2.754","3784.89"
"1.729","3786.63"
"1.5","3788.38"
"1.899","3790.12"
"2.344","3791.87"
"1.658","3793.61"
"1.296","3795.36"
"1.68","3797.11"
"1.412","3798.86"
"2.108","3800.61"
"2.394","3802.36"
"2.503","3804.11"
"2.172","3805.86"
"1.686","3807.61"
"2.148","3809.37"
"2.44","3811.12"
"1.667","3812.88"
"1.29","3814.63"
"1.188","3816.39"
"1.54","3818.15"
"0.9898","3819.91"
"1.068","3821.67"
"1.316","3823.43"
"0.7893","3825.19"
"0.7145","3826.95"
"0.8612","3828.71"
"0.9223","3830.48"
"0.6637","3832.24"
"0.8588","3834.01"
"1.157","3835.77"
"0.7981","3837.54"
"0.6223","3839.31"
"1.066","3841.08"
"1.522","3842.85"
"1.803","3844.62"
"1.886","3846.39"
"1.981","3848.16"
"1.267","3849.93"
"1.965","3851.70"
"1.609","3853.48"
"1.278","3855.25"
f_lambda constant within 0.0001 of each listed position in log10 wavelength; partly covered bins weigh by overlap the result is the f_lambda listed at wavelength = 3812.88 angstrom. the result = 1.667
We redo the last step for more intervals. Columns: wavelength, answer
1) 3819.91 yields 0.9898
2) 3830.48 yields 0.9223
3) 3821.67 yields 1.068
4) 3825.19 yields 0.7893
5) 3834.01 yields 0.8588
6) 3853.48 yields 1.609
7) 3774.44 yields 2.336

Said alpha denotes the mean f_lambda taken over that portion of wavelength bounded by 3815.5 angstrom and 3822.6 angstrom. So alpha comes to 1.2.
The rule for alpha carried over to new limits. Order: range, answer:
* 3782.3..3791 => 2.1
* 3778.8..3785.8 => 2.63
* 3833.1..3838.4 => 0.937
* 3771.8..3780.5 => 2.5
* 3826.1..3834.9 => 0.805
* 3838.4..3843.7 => 1.07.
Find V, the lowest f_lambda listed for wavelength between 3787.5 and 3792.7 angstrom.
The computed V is 1.5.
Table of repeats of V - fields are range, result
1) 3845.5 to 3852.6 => 1.267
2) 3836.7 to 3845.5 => 0.6223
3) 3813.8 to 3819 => 1.188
